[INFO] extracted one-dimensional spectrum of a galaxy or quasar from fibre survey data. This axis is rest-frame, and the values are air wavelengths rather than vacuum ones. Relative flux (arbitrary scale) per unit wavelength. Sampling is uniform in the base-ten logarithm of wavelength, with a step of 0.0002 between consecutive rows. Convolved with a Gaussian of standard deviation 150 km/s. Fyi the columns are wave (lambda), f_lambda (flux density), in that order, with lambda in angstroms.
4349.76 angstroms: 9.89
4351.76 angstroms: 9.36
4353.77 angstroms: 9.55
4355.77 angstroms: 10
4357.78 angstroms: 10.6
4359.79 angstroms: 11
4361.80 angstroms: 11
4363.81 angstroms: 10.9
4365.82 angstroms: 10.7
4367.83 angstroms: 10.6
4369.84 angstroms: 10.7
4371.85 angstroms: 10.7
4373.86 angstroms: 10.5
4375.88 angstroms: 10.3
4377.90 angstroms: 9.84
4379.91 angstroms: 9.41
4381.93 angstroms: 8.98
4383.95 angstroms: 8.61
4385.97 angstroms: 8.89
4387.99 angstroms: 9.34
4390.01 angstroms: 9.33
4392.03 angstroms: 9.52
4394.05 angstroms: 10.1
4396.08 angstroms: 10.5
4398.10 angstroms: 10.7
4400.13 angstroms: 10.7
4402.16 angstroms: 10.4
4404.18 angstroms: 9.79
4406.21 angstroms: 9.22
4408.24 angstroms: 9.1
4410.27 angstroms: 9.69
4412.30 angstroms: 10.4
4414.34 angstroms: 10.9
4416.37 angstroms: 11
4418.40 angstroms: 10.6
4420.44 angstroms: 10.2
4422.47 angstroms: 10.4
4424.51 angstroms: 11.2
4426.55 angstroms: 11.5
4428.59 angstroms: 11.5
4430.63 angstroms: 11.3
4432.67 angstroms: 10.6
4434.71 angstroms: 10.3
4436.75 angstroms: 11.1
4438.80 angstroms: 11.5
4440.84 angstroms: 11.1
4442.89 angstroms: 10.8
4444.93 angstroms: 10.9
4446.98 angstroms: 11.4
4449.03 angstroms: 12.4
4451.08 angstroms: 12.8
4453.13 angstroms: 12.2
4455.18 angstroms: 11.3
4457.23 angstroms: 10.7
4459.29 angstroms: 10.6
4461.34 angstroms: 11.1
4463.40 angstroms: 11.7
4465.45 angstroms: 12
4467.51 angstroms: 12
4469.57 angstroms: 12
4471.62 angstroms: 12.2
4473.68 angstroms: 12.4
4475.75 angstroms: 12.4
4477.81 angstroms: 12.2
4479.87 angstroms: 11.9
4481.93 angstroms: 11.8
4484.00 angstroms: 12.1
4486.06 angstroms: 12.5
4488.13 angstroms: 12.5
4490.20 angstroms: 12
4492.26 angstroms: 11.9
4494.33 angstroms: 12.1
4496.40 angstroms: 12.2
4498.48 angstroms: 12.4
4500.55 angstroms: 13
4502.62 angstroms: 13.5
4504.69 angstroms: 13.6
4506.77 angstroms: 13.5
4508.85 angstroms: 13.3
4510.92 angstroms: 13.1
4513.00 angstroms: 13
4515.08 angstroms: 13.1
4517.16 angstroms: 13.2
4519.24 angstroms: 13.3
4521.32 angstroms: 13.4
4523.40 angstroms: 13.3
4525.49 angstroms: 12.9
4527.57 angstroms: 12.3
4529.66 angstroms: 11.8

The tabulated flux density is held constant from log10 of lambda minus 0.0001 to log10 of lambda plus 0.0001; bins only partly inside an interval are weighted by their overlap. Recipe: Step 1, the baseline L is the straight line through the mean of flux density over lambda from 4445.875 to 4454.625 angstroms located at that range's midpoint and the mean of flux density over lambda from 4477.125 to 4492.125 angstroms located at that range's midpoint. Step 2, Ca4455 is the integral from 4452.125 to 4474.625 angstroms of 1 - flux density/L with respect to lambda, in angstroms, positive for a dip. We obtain 0.9 angstroms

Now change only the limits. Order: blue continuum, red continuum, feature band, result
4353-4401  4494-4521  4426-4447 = 0.70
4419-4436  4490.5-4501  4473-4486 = -0.24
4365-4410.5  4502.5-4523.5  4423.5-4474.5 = 0.41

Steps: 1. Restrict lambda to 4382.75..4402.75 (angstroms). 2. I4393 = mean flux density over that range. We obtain 9.79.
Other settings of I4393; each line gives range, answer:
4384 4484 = 10.9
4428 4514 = 12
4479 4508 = 12.5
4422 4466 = 11.3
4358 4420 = 10.1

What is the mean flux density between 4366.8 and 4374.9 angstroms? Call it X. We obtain 10.6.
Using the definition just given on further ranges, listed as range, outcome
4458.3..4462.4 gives 10.9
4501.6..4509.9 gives 13.5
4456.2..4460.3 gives 10.6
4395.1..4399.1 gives 10.6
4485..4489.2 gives 12.5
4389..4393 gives 9.43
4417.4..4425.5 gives 10.6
